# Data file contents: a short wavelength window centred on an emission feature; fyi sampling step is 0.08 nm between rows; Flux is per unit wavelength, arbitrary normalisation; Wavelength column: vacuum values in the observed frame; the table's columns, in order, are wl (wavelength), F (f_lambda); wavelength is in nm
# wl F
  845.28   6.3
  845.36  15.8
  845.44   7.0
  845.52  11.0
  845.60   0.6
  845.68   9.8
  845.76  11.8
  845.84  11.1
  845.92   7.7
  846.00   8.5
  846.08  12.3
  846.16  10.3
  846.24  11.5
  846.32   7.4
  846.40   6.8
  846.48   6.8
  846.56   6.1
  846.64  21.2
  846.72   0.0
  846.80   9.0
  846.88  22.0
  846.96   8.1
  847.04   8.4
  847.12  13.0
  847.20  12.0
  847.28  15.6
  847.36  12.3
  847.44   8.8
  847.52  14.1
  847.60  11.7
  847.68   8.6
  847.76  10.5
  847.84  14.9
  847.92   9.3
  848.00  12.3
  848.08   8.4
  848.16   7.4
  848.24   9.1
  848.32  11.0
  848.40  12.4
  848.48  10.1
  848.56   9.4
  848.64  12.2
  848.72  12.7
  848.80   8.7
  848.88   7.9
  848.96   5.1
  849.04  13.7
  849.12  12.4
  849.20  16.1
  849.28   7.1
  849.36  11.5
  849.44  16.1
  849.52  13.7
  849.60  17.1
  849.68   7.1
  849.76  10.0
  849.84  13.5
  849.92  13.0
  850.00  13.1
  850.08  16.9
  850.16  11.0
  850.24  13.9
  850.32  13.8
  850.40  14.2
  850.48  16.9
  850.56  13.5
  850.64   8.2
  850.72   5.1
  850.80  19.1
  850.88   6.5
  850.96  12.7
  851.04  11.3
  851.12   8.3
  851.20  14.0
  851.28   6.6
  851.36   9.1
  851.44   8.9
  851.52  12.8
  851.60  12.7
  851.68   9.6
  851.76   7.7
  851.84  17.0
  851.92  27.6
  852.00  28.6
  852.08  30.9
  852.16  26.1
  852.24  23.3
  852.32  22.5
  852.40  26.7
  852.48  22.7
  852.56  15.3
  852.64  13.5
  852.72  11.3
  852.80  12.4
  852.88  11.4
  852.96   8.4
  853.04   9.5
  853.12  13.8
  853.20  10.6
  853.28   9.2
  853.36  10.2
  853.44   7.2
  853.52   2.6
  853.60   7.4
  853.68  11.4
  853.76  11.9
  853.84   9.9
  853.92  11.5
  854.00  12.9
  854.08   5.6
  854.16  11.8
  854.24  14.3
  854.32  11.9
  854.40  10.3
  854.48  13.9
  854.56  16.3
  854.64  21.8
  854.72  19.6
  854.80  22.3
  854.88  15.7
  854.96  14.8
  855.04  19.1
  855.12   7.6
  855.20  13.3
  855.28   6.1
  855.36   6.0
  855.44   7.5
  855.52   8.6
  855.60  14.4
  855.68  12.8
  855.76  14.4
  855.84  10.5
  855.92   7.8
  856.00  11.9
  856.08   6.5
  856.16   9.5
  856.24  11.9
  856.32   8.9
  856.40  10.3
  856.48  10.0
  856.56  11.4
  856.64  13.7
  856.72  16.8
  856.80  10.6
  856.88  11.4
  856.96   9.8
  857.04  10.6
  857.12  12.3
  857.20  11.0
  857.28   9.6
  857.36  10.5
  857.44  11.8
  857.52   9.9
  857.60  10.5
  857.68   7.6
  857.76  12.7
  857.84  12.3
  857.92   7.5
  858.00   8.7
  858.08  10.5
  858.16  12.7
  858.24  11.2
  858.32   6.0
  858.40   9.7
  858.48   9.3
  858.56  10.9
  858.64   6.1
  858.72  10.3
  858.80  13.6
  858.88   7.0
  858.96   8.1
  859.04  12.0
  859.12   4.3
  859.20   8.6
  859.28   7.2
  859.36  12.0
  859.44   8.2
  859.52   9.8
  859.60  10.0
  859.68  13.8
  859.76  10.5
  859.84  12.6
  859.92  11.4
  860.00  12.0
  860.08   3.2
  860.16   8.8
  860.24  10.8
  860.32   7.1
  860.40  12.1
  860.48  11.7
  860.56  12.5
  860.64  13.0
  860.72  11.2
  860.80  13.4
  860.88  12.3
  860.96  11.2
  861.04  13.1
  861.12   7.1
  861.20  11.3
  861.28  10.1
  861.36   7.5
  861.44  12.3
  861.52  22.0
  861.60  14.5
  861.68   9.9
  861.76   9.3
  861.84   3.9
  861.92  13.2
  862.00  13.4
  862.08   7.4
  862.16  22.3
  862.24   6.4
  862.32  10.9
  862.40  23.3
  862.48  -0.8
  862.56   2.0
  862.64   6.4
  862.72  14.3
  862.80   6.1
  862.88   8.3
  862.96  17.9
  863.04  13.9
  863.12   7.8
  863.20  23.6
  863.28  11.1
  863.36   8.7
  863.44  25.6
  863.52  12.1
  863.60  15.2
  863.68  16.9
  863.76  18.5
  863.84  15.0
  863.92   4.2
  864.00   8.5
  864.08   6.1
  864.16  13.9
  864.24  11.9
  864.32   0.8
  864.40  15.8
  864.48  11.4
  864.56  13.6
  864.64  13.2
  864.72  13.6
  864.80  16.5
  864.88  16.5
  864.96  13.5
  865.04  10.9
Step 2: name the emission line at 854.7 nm [N II] 6583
